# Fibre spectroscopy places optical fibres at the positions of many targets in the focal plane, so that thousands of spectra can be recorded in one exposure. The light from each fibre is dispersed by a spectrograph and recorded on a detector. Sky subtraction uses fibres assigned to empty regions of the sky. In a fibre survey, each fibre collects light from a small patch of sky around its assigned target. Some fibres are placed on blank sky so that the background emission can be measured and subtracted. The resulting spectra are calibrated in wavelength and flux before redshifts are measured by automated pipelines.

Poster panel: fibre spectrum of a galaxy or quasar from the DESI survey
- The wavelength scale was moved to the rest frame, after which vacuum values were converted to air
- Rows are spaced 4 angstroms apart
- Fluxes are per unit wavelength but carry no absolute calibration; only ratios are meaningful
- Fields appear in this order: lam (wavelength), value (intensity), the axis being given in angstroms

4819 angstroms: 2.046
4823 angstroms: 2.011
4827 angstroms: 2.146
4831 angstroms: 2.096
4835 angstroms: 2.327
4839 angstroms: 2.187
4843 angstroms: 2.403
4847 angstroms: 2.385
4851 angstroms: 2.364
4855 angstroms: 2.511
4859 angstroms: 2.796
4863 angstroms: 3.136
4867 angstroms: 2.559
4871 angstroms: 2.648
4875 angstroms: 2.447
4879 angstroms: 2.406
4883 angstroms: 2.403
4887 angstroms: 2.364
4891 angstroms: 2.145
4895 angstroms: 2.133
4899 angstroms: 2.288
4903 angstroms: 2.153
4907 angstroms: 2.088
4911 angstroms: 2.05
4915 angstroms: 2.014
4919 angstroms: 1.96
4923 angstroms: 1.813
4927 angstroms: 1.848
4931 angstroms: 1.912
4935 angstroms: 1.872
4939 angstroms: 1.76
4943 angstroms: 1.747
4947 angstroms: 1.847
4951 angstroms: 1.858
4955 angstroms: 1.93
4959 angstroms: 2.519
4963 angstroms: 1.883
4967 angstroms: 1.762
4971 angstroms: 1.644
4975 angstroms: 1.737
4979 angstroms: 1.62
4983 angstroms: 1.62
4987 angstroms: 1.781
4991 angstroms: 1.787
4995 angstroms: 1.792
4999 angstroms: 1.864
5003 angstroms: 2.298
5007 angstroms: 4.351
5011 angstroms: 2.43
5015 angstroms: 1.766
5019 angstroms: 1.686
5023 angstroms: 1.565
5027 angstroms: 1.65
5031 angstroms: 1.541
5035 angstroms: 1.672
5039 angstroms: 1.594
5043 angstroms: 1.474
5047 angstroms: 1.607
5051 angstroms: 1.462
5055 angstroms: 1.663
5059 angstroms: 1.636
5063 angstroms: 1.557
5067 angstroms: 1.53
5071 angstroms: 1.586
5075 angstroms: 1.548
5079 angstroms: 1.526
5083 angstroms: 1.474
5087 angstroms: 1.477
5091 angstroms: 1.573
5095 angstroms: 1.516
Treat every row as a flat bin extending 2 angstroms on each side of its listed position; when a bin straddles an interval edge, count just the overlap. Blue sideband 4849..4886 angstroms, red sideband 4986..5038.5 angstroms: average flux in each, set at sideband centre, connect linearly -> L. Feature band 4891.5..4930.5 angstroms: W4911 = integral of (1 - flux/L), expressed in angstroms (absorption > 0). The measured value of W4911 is 6.0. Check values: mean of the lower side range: 2.58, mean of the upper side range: 2.01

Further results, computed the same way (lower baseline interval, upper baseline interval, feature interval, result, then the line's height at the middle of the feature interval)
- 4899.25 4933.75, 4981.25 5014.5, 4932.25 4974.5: 4.4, 2.1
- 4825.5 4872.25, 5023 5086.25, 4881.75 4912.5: 0.7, 2.25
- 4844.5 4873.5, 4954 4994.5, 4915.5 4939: 3.0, 2.15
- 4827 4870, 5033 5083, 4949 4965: -0.4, 2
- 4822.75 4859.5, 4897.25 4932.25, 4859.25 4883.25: -4.7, 2.19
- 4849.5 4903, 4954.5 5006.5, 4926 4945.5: 3.0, 2.16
